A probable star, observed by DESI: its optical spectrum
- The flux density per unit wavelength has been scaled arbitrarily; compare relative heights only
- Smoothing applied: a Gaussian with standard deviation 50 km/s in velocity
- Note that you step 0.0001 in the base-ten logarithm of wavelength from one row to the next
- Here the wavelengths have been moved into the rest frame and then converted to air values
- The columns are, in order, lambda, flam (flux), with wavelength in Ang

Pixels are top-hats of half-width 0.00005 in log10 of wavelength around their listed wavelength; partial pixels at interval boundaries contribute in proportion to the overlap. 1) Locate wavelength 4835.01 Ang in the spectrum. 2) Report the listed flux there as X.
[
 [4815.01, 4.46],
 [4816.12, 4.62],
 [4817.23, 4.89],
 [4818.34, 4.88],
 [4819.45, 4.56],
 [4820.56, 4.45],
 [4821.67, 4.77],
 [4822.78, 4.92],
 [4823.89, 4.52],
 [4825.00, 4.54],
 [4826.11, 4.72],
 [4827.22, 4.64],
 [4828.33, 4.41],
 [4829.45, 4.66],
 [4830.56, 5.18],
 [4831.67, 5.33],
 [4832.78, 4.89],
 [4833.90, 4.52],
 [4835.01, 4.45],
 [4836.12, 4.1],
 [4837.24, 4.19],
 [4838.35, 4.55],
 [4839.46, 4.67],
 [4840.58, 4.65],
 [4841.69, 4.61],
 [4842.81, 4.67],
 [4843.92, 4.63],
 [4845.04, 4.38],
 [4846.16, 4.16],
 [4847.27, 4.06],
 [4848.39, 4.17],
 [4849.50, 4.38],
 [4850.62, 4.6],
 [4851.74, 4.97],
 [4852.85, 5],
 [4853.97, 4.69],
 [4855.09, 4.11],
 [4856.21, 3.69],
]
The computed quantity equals 4.45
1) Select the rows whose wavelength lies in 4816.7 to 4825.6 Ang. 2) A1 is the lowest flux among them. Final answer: 4.45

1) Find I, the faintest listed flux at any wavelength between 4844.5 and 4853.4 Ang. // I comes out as 4.06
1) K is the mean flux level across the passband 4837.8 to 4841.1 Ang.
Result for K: 4.62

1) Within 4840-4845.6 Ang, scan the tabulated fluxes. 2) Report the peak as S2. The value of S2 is 4.67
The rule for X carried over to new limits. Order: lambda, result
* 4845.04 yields 4.38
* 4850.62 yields 4.6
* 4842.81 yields 4.67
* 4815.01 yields 4.46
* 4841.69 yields 4.61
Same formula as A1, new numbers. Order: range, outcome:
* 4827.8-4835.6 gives 4.41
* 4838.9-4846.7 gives 4.16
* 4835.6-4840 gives 4.1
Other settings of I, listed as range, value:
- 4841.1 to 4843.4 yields 4.61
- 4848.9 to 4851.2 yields 4.38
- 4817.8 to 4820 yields 4.56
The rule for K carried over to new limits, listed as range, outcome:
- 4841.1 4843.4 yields 4.65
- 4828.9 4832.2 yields 5.06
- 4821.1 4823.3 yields 4.84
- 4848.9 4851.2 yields 4.49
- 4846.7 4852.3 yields 4.44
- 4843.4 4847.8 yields 4.3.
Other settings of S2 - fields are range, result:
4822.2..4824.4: 4.92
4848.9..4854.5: 5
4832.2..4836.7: 4.89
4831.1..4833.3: 5.33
